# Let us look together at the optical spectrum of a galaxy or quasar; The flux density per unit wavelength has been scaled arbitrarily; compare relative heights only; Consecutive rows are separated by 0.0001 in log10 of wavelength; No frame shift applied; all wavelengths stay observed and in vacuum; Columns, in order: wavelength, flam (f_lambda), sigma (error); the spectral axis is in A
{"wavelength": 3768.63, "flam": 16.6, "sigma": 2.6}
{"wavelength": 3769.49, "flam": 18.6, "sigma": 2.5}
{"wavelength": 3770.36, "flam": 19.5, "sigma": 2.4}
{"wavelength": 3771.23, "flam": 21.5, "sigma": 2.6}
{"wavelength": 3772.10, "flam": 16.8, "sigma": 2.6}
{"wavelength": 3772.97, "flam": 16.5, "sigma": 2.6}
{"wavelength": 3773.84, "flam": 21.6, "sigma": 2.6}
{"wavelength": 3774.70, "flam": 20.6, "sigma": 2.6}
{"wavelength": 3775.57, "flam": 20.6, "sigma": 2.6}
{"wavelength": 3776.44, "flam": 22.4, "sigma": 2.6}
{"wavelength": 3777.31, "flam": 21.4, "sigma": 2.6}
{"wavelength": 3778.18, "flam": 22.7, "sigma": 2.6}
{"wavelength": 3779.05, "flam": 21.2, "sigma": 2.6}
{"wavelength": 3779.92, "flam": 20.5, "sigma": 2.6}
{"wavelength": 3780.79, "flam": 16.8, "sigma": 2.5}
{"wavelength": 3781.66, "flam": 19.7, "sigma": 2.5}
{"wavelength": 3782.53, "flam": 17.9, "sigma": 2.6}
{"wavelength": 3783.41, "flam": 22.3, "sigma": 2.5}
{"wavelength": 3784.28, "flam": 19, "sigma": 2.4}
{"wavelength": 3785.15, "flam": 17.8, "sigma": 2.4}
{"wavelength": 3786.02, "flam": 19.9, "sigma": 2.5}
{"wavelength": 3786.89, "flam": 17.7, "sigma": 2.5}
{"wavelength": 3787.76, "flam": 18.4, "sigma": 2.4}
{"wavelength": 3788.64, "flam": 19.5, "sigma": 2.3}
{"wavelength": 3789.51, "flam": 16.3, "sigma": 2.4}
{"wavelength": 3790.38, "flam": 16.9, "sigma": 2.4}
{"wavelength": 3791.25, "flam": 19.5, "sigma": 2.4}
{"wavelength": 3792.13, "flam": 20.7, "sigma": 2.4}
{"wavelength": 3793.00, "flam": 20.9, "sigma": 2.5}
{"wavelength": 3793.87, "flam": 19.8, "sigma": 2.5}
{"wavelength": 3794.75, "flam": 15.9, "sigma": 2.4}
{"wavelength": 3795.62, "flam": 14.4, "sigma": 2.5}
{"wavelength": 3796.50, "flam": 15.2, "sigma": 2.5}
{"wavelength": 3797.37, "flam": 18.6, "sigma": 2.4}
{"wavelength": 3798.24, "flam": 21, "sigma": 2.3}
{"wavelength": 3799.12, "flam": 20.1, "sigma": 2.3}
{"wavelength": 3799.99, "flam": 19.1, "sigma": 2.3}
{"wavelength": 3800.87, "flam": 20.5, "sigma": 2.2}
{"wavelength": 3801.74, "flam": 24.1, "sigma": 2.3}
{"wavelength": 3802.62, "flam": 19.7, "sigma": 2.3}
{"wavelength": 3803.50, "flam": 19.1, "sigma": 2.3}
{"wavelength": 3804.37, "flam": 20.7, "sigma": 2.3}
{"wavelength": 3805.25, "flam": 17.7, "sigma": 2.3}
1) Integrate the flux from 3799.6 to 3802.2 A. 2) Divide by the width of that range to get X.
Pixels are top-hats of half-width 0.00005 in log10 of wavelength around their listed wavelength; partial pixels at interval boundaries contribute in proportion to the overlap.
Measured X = 21.2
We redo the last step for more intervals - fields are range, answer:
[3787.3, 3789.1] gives 18.9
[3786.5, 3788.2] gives 18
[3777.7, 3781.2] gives 20.3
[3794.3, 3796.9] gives 15.1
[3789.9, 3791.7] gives 18.1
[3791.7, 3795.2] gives 19.3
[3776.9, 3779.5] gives 21.8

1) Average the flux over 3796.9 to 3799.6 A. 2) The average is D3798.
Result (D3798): 19.9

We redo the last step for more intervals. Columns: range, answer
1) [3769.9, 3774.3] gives 19.2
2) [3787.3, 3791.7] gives 18.1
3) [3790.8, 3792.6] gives 20.1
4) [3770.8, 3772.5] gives 19.2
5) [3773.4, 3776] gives 21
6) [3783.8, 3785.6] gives 18.6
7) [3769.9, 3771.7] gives 20.3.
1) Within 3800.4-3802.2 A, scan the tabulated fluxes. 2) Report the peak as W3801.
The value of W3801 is 24.1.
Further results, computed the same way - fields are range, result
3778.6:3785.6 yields 22.3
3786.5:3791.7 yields 19.5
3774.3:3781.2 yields 22.7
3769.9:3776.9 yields 22.4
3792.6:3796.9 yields 20.9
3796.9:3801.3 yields 21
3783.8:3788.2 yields 19.9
